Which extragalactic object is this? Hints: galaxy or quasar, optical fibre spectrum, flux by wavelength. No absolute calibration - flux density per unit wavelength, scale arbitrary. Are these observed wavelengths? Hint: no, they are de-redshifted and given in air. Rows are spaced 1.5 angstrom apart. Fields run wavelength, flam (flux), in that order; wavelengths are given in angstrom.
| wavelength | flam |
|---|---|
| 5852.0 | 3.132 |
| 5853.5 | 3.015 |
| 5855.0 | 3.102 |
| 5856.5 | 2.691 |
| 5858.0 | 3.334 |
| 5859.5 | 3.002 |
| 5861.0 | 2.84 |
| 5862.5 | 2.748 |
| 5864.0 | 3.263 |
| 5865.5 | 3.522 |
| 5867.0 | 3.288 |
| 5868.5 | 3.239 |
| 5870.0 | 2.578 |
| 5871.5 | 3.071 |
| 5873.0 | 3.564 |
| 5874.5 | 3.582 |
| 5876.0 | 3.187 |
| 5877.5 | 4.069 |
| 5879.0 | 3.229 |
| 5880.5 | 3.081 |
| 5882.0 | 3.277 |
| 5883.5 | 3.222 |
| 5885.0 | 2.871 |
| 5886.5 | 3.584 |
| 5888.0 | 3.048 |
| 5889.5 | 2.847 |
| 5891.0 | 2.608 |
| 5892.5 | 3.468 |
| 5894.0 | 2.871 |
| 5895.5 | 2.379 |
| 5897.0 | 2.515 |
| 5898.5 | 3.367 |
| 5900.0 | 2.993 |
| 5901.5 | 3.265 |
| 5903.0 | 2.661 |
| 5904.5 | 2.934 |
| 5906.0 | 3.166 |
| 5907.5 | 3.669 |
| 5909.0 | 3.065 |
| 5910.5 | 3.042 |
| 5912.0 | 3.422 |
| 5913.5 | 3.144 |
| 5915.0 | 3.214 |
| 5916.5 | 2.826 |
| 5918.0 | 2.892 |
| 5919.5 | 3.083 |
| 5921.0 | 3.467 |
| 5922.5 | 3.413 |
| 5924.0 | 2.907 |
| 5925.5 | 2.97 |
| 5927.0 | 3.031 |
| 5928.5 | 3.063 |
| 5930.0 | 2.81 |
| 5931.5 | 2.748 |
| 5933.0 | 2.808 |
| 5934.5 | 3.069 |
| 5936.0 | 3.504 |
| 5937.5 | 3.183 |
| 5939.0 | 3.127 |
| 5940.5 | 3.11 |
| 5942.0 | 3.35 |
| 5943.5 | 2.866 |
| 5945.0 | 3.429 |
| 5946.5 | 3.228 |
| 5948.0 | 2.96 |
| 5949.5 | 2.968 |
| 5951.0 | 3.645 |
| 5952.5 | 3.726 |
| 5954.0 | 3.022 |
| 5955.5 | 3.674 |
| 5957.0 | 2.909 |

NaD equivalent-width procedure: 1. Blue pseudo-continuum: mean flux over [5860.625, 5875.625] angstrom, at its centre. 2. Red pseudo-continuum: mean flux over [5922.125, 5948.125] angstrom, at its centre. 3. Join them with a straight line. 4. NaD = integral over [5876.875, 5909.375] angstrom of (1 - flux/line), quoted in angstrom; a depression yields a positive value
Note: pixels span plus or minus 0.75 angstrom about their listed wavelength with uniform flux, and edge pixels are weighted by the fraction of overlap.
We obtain 0.5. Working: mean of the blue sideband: 3.18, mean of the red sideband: 3.09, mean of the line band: 3.1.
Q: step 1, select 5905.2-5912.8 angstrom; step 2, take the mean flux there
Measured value 3.27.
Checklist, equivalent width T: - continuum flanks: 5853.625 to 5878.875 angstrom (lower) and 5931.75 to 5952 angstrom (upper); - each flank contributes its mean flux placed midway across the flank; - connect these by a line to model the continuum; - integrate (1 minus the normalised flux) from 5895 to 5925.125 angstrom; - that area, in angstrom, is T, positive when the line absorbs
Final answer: 0.96 angstrom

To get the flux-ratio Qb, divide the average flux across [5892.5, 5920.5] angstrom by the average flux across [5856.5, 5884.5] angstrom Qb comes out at 0.9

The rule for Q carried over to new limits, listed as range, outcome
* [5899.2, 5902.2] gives 3.13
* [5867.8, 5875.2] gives 3.2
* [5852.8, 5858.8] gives 3.04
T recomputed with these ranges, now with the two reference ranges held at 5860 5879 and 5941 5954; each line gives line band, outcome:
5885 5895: 0.6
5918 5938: 1.1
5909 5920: 0.5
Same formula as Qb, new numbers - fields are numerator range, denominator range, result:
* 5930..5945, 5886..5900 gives 1.04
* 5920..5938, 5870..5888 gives 0.93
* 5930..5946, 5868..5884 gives 0.95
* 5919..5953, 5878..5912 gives 1.03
